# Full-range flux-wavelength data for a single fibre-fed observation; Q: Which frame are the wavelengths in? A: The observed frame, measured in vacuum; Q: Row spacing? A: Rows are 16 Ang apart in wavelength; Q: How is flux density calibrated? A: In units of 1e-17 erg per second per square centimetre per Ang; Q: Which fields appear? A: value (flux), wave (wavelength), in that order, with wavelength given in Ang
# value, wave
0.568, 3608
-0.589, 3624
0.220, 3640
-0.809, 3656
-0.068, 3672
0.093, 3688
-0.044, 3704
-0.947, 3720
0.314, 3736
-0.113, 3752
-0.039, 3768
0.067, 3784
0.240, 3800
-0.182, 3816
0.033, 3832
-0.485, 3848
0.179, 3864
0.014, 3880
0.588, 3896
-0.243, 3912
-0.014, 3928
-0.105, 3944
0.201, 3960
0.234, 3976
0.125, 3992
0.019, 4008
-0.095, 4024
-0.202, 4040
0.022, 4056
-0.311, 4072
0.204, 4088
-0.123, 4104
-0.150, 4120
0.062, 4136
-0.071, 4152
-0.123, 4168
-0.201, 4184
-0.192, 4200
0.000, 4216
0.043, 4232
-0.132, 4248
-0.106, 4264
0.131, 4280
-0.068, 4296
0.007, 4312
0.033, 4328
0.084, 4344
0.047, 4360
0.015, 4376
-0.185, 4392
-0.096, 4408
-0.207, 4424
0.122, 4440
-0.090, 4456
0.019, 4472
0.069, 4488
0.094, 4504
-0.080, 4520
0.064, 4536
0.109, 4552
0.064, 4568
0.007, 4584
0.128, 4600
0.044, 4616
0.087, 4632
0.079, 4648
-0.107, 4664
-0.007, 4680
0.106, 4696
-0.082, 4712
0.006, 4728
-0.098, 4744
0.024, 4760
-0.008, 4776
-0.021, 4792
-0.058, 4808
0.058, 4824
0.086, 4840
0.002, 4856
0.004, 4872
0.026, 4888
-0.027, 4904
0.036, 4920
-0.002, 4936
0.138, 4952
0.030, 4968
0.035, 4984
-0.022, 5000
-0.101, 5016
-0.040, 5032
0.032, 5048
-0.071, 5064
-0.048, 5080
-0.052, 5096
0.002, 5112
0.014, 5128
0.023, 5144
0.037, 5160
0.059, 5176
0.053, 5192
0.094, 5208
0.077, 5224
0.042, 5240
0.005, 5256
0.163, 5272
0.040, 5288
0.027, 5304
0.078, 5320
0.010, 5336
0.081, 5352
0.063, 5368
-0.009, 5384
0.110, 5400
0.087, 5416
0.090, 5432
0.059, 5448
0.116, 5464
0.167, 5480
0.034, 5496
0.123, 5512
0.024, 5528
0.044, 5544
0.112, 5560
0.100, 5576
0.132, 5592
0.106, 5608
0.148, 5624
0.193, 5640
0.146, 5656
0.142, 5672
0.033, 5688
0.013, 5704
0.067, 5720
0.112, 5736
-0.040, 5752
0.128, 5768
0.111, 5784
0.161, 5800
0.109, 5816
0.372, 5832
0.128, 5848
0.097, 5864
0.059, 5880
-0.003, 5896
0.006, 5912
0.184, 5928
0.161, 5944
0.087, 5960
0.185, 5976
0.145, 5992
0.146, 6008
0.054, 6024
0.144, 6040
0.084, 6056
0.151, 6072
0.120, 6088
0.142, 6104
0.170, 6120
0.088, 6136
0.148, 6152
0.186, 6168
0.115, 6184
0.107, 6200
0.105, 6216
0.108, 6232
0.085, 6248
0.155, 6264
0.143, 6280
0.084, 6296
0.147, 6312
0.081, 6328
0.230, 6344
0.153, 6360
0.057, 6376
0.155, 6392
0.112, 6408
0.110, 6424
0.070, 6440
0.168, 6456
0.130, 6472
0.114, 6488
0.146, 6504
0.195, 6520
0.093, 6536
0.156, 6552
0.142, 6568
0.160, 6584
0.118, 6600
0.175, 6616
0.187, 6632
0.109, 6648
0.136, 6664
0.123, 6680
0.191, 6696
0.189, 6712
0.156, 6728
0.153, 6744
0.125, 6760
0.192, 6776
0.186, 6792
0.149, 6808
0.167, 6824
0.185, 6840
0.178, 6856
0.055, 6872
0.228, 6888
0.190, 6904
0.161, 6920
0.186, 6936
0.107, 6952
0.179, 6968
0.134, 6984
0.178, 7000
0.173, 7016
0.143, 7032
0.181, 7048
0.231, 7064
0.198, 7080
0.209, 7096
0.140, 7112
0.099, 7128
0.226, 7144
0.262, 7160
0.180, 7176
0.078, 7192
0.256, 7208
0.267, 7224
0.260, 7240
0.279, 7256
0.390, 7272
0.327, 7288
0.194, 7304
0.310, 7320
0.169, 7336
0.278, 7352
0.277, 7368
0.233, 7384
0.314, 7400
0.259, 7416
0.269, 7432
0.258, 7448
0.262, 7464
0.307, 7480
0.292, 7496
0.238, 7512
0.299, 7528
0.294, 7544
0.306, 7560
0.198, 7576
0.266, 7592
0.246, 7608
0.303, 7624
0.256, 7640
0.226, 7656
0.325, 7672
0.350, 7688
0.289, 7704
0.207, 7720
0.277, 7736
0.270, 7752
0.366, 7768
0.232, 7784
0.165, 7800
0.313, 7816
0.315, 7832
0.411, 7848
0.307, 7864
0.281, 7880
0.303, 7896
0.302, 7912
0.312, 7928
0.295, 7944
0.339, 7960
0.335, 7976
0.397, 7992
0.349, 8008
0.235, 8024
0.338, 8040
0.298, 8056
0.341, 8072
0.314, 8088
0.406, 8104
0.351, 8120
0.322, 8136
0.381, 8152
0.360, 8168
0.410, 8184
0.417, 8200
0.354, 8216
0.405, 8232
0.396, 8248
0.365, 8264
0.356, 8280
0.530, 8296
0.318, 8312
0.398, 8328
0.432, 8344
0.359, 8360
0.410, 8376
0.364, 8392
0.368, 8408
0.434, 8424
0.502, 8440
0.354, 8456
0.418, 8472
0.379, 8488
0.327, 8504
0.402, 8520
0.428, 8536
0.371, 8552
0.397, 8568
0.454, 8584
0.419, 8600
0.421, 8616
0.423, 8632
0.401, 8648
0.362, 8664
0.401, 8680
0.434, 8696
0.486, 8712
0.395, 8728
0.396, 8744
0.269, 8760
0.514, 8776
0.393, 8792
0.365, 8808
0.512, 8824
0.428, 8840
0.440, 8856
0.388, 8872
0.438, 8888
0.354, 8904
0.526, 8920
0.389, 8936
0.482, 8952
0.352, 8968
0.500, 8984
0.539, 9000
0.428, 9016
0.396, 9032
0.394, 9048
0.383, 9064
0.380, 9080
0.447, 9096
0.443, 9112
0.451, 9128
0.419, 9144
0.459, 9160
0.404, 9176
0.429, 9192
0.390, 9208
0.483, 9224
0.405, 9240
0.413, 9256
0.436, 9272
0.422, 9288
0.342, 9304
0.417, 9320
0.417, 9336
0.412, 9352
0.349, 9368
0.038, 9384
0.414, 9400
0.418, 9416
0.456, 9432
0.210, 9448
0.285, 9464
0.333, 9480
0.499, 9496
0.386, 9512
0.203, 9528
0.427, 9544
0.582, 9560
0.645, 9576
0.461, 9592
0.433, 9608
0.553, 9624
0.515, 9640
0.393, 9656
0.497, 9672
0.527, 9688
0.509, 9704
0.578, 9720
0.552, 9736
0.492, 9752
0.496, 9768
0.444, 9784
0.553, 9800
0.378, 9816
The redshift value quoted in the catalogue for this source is 0.810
